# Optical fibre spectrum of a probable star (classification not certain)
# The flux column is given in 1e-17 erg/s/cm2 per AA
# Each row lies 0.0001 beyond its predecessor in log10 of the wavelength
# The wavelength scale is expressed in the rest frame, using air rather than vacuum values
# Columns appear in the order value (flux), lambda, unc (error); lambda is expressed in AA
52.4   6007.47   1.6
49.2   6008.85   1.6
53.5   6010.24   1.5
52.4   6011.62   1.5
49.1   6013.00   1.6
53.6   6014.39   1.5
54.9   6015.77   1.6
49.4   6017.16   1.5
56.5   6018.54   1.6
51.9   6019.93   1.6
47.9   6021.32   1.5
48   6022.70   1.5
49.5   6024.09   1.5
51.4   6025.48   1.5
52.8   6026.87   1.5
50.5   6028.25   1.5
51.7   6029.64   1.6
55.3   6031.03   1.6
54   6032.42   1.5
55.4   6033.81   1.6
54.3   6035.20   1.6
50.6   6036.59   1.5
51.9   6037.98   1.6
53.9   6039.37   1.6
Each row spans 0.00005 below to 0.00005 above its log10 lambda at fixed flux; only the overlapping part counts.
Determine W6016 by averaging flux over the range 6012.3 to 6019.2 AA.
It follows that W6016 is 52.7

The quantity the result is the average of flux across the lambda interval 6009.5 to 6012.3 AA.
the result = 52.9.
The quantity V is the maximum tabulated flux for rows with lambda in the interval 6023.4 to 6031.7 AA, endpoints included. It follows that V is 55.3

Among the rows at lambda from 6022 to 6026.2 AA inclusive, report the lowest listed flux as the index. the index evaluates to 48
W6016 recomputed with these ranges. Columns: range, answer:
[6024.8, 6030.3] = 51.6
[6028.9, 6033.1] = 53.6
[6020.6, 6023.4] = 48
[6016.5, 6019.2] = 53.1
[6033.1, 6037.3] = 53.4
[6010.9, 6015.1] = 51.8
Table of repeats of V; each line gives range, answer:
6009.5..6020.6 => 56.5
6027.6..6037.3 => 55.4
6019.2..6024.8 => 51.9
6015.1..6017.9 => 54.9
